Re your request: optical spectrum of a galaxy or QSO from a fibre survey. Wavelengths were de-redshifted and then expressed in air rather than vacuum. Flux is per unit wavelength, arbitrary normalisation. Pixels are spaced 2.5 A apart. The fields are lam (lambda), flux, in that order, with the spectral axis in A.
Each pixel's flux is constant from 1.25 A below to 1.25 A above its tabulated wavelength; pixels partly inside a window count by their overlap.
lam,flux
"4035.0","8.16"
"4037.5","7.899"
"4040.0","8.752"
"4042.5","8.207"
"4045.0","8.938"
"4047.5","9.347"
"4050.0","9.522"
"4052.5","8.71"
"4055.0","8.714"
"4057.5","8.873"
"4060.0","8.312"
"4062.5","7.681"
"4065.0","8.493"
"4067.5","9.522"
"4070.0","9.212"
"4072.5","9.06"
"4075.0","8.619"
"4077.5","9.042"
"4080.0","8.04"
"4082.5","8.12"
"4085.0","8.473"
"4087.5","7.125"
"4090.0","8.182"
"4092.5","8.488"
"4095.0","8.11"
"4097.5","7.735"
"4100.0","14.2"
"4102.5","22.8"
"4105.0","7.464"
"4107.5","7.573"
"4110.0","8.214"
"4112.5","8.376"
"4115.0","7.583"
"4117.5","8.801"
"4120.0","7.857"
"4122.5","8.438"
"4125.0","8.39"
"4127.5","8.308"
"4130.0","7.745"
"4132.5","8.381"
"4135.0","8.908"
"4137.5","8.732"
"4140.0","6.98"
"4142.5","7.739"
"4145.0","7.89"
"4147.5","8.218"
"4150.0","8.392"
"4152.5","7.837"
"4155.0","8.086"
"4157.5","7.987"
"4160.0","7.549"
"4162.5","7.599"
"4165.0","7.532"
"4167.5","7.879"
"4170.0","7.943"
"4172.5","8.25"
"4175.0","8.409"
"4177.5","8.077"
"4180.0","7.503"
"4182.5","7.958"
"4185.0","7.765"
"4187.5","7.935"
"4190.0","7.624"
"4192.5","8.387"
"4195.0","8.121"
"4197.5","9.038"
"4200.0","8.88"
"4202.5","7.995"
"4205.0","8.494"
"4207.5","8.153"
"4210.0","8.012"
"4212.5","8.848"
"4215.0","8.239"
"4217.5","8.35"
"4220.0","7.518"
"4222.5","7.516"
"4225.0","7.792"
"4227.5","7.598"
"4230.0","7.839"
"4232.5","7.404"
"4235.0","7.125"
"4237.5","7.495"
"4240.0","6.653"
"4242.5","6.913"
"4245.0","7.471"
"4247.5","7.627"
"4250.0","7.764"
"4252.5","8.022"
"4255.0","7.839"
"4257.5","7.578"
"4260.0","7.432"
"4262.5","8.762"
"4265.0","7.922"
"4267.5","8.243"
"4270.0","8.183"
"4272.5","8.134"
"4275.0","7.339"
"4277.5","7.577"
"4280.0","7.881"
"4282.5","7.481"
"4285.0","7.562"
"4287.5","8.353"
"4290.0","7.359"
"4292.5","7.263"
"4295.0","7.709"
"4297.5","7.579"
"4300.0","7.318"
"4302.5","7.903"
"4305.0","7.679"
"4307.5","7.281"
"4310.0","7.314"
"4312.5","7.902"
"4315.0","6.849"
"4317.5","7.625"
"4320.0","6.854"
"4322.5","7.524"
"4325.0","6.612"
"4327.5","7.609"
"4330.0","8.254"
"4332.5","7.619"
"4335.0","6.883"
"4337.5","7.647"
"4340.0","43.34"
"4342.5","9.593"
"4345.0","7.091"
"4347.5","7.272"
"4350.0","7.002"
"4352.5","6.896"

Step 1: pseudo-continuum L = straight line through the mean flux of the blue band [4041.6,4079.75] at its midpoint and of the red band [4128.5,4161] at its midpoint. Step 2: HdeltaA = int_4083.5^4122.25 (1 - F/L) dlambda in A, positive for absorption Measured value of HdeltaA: -4.4 A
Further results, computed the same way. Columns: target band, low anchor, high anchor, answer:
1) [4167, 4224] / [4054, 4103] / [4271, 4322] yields 1.4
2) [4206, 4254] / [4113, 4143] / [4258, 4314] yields 1.1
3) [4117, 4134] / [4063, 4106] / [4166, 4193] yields 1.2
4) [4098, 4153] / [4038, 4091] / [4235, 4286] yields -4.7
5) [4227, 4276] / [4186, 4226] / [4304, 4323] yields 1.0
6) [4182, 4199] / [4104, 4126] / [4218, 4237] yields -0.9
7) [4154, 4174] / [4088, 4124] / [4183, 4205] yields 1.8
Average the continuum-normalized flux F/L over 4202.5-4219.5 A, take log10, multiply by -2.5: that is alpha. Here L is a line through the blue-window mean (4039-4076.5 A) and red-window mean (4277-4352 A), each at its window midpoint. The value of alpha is 0.06 mag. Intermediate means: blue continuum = 8.8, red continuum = 8.72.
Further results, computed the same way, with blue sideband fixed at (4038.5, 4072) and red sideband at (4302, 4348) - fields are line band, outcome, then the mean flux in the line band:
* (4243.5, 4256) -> 0.20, 7.73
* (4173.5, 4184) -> 0.14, 7.99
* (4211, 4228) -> 0.15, 8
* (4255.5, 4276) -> 0.17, 7.95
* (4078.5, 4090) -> 0.11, 7.99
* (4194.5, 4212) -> 0.09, 8.42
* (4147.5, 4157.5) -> 0.12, 8.1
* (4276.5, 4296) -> 0.22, 7.65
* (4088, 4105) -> -0.24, 11.1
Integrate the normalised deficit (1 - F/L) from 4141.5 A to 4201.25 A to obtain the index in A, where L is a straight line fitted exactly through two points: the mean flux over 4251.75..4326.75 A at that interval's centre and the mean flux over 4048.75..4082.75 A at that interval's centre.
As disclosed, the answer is 1.32 A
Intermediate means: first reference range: 8.73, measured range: 8.03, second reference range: 7.63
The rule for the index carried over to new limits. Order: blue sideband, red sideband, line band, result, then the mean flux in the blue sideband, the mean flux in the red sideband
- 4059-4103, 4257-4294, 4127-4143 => 1.4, 9.29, 7.81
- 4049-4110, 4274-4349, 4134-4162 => 3.3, 9.23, 8.74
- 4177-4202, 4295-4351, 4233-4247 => 2.2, 8.13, 9.1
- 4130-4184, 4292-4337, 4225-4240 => 0.5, 7.99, 7.44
